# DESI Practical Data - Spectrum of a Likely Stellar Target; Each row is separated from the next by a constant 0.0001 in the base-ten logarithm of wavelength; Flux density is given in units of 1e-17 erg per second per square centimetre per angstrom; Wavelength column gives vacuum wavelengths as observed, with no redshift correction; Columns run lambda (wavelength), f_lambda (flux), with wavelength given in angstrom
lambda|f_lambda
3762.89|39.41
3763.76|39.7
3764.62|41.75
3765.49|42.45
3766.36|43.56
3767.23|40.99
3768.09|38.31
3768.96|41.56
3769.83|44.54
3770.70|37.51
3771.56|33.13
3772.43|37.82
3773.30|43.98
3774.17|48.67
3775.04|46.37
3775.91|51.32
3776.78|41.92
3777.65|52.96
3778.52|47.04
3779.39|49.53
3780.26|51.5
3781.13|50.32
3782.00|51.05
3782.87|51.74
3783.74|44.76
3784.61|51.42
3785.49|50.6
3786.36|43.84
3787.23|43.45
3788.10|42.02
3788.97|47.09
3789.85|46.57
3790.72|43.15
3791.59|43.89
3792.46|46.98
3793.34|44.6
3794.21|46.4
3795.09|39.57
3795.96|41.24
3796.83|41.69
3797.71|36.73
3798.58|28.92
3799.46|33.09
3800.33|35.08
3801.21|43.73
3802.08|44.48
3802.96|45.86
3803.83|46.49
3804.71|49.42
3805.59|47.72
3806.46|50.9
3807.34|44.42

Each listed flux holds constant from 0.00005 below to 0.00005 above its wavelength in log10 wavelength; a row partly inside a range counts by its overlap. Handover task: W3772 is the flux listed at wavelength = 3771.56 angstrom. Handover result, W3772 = 33.13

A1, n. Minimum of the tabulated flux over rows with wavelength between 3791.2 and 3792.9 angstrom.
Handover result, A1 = 43.89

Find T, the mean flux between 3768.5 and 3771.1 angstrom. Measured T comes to 41.1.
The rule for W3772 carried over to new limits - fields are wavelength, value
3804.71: 49.42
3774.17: 48.67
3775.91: 51.32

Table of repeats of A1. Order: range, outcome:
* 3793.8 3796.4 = 39.57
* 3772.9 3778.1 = 41.92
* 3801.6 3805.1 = 44.48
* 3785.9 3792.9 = 42.02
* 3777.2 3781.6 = 47.04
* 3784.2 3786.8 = 43.84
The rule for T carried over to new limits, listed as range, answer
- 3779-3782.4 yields 50.6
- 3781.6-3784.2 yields 49.2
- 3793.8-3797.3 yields 42.1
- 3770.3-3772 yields 35.4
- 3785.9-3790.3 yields 44.7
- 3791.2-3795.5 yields 44.3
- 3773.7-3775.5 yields 47.4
